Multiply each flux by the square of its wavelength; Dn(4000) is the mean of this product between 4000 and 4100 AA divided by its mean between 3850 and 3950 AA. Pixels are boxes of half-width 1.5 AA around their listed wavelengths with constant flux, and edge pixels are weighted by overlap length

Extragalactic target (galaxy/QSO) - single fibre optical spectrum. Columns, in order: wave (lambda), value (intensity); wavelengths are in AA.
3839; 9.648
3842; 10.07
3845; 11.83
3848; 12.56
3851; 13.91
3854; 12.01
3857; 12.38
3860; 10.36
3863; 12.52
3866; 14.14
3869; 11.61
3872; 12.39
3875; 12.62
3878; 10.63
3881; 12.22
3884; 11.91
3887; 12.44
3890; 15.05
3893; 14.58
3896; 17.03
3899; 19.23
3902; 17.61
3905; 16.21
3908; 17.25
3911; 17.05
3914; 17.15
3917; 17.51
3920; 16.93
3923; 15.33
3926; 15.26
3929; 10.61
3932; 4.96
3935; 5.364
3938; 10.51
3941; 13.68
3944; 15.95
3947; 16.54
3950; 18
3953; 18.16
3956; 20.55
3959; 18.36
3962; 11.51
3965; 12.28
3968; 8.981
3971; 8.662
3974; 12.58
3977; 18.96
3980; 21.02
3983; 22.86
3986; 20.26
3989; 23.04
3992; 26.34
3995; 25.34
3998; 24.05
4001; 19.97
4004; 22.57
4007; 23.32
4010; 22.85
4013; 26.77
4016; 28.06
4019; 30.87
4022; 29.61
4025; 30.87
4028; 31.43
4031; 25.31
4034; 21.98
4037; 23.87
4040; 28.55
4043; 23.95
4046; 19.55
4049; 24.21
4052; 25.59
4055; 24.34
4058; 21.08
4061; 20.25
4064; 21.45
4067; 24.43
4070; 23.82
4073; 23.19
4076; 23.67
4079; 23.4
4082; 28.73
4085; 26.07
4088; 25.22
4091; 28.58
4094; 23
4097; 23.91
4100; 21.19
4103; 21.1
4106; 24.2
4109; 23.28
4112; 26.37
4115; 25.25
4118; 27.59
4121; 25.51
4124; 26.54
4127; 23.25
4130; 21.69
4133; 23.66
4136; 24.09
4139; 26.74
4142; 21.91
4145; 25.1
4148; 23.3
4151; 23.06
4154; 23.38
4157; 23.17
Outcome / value 1.94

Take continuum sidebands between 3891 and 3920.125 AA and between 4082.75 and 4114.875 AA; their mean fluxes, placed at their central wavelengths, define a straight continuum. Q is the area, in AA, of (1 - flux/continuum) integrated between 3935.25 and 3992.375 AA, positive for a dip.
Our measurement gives 8.9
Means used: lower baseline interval 17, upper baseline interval 24.4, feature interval 16.3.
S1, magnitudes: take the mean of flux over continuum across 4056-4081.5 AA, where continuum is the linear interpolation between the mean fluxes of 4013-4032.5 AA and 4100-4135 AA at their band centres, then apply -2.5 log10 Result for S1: 0.17 mag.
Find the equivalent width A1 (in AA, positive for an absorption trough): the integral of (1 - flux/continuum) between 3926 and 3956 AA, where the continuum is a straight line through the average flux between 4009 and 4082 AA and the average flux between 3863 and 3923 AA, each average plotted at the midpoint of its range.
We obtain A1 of 8.3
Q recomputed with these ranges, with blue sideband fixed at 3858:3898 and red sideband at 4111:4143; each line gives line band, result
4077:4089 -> -1.6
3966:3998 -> -1.6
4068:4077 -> -0.6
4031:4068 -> -4.0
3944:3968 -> 0.9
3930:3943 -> 5.6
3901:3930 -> -2.9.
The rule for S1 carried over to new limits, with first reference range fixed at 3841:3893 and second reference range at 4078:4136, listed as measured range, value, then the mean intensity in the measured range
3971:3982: 0.09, 16.6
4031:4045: -0.16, 24.5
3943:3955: -0.05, 17.4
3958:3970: 0.36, 12.4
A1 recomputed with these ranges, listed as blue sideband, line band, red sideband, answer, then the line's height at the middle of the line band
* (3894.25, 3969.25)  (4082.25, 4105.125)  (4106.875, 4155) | -1.81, 22.6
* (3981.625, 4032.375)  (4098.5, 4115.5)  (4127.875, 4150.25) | 0.49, 24.2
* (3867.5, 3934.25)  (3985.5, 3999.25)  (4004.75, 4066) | -1.51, 21.7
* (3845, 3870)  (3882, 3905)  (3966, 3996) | -1.83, 14.2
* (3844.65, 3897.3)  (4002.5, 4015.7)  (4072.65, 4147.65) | -3.15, 19.6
